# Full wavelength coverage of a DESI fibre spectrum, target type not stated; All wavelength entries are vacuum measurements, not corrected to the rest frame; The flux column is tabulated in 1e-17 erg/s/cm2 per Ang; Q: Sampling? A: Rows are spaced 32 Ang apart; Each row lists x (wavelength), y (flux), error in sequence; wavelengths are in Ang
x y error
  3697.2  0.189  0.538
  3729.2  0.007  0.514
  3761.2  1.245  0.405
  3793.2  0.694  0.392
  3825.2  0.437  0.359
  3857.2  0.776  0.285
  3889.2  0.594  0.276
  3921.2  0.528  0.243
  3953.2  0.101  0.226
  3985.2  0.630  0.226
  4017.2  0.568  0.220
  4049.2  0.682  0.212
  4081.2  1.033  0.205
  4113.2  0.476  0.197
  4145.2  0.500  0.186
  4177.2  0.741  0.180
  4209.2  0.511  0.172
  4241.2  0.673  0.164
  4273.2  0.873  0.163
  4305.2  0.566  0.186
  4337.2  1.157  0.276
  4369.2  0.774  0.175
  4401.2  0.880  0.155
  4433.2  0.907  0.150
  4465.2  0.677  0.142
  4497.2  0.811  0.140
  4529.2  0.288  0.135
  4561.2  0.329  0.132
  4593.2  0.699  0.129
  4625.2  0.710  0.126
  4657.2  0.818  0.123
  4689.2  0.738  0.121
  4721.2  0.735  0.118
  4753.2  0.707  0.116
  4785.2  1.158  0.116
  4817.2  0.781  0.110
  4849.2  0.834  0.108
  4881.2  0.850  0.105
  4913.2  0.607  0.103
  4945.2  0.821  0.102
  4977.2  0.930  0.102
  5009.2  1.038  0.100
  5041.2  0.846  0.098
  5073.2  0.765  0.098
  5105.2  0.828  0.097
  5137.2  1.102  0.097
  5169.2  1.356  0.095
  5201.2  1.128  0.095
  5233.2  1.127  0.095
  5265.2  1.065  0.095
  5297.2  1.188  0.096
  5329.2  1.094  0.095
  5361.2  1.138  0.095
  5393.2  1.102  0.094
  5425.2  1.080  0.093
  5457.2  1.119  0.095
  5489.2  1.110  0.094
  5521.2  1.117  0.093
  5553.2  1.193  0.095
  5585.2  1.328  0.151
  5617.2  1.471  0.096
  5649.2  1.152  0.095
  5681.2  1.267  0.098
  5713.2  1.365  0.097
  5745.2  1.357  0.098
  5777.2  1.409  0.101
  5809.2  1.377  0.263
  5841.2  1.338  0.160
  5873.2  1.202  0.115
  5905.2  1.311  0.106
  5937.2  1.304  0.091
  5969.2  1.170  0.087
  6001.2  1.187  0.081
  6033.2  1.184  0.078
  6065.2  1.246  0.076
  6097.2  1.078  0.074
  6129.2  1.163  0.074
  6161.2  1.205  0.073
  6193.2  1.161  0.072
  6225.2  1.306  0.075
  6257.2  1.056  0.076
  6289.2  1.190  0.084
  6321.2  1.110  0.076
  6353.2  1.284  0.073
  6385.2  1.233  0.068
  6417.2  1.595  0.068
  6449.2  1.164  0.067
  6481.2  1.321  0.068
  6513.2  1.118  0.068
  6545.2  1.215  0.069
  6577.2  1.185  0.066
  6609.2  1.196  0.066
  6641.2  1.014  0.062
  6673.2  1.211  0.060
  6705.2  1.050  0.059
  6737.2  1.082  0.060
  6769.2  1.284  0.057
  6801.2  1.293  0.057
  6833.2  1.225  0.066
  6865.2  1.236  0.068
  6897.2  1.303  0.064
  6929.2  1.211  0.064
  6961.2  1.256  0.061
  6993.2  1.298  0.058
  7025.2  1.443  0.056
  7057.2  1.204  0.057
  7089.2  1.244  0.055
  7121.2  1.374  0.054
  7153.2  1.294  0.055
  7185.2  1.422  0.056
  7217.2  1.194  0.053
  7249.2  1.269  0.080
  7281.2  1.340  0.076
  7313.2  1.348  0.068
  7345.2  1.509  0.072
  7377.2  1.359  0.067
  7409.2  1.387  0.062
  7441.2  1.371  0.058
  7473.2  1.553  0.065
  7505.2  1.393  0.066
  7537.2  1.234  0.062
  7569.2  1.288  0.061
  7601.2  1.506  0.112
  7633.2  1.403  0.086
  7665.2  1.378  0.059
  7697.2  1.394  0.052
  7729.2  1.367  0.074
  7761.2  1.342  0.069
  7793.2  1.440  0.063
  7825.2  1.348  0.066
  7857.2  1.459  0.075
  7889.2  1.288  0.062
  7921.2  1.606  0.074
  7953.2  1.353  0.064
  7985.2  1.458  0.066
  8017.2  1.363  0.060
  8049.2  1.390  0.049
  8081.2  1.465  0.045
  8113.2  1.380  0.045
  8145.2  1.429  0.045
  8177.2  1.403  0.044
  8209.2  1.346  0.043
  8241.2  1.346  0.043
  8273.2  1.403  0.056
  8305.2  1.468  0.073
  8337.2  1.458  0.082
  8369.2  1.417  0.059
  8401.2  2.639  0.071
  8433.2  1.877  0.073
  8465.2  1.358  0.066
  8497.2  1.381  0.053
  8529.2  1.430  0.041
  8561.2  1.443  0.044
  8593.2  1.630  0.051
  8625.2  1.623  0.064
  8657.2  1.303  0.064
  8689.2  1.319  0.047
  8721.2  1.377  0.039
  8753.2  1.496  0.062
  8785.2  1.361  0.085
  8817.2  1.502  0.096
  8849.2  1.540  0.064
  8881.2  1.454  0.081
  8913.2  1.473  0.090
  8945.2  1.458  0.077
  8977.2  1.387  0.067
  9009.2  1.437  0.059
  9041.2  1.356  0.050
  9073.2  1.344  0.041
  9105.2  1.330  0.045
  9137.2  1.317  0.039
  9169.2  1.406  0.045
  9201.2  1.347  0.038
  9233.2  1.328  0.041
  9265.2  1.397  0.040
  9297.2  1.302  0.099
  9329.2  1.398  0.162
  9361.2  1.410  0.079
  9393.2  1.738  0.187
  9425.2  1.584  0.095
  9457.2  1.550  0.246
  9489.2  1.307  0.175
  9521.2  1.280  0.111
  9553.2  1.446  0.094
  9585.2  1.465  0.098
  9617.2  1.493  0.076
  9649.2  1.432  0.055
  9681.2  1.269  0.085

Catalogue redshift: 0.281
